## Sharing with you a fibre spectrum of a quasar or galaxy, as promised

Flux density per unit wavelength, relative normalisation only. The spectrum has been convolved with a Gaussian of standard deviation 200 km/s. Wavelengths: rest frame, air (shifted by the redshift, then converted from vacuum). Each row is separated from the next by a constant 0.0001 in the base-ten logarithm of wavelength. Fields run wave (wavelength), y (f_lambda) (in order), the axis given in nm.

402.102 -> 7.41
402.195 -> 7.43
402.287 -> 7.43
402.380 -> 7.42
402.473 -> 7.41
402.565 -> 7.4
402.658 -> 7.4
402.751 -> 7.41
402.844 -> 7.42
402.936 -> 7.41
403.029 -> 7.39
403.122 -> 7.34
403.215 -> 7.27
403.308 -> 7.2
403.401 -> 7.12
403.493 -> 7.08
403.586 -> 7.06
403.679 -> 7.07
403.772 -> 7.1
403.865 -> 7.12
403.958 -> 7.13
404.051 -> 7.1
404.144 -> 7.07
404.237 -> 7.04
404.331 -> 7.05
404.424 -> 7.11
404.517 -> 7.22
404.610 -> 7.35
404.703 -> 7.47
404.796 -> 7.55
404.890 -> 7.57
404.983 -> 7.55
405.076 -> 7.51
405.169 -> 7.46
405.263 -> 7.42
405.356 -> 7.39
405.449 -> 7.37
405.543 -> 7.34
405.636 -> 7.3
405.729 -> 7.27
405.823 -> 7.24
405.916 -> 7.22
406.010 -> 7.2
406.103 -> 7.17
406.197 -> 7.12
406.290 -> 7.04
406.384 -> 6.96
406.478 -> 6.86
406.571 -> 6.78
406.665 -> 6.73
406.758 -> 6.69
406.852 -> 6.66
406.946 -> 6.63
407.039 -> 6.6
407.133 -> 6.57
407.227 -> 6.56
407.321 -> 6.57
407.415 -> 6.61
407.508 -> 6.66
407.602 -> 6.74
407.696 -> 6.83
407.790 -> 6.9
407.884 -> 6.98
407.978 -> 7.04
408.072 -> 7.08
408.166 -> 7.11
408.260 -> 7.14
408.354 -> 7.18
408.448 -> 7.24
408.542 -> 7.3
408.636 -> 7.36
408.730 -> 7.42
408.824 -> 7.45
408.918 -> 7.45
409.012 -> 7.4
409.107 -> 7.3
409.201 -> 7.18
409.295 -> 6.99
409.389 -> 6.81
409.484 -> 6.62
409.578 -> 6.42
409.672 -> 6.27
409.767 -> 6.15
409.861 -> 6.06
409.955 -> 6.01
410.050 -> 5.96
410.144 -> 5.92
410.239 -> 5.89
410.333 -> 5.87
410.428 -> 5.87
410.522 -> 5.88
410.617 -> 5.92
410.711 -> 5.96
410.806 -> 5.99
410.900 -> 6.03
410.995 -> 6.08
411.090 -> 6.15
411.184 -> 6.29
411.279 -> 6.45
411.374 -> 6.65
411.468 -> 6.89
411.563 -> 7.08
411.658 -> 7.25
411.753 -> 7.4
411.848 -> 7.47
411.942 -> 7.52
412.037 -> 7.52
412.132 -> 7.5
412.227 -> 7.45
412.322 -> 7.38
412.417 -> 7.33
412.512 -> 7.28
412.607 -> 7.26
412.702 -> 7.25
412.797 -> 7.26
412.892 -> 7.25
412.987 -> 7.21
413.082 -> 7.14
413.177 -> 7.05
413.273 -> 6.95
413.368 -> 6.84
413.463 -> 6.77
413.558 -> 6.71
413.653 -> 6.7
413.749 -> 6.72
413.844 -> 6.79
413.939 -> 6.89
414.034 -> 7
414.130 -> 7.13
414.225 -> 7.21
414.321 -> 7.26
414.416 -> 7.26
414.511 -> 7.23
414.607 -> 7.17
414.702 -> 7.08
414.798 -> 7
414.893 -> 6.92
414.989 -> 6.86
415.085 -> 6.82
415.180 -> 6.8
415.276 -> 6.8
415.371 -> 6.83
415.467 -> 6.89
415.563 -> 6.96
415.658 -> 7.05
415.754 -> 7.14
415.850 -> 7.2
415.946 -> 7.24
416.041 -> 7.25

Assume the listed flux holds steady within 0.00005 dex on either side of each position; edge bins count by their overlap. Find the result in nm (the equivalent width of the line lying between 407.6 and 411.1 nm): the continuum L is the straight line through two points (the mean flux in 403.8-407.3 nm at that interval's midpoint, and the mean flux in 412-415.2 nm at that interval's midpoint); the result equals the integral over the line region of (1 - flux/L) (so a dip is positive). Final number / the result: 0.231 nm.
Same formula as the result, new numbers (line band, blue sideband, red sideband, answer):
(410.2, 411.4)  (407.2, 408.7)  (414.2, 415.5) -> 0.157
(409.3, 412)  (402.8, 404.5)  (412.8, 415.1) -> 0.251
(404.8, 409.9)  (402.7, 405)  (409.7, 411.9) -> -0.179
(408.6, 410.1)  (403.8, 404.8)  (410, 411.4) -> -0.120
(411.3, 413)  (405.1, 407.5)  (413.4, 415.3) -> -0.073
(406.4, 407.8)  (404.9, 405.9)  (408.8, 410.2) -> 0.077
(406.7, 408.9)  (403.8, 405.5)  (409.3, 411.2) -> -0.101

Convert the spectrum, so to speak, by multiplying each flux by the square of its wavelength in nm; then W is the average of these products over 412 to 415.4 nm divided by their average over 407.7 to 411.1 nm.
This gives 1.1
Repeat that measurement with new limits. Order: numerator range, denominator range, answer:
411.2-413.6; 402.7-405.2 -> 1.02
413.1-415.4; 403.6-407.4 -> 1.02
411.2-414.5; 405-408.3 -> 1.05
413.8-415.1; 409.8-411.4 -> 1.19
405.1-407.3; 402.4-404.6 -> 0.99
